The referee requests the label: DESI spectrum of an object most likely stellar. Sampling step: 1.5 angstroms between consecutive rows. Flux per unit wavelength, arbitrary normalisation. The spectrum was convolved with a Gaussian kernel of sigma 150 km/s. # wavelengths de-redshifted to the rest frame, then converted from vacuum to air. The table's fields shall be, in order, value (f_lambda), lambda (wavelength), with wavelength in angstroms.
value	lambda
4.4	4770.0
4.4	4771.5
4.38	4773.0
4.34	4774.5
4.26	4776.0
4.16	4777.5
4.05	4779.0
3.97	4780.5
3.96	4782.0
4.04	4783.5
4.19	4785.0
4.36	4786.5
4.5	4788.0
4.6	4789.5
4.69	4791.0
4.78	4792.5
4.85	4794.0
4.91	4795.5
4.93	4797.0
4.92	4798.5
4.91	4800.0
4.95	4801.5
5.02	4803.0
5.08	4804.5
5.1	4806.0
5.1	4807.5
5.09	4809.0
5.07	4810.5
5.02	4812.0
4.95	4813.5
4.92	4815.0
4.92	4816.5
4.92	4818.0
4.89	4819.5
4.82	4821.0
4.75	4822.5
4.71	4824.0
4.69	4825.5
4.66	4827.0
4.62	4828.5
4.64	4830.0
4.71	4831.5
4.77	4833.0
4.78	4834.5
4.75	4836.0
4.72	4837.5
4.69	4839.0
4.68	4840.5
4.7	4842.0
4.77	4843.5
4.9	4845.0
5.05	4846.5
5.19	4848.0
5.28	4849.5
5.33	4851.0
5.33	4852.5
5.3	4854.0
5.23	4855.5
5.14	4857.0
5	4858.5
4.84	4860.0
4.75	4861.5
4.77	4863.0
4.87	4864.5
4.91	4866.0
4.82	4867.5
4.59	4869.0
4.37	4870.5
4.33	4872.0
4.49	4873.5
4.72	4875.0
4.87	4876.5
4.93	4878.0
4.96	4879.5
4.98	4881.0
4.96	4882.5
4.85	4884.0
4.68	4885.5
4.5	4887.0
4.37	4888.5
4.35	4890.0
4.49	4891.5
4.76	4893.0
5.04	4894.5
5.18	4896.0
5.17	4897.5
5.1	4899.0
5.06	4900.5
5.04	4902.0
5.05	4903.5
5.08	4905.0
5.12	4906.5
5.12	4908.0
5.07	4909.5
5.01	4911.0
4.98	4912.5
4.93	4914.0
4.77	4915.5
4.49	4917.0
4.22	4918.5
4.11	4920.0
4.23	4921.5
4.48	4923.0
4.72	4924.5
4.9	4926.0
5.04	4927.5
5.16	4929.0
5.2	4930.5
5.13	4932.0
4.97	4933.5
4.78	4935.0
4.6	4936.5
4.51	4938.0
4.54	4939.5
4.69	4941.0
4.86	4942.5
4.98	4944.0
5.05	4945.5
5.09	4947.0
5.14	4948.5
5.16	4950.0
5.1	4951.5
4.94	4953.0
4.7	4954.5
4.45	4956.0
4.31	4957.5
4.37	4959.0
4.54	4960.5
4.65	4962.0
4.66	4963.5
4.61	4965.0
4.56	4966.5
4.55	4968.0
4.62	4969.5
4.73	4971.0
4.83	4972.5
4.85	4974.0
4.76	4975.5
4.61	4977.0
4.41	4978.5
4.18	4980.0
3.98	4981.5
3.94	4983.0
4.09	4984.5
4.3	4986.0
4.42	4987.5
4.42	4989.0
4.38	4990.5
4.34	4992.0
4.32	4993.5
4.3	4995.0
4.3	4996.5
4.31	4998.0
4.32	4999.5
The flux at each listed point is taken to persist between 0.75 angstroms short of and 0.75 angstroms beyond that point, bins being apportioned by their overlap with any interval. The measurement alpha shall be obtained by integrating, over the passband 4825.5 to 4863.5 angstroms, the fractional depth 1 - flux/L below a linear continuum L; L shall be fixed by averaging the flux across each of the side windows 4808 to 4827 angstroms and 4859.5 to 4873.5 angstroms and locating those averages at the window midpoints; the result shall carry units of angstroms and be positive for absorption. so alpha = -1.0 angstroms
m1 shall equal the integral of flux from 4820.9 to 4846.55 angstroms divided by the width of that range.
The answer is 4.73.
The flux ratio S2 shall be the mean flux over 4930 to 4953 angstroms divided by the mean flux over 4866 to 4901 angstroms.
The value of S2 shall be 1.03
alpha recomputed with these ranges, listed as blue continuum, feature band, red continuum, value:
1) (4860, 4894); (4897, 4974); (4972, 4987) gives -4.82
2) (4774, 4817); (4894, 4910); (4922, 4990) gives -1.43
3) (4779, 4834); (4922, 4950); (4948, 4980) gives -1.15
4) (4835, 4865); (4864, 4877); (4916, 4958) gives 0.70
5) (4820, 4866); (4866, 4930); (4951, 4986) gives -0.86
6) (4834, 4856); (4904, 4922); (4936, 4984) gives 0.06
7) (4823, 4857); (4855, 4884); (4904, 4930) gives 0.24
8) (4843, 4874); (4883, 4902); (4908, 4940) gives 0.13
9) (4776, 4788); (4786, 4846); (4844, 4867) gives -3.60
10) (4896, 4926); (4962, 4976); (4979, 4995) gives -0.95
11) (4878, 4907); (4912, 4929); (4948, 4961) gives 0.62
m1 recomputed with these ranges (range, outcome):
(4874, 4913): 4.9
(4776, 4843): 4.71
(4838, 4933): 4.86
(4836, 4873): 4.89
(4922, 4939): 4.85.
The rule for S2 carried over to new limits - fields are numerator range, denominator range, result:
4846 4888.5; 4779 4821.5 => 1.03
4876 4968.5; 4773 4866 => 1.00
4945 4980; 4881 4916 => 0.96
